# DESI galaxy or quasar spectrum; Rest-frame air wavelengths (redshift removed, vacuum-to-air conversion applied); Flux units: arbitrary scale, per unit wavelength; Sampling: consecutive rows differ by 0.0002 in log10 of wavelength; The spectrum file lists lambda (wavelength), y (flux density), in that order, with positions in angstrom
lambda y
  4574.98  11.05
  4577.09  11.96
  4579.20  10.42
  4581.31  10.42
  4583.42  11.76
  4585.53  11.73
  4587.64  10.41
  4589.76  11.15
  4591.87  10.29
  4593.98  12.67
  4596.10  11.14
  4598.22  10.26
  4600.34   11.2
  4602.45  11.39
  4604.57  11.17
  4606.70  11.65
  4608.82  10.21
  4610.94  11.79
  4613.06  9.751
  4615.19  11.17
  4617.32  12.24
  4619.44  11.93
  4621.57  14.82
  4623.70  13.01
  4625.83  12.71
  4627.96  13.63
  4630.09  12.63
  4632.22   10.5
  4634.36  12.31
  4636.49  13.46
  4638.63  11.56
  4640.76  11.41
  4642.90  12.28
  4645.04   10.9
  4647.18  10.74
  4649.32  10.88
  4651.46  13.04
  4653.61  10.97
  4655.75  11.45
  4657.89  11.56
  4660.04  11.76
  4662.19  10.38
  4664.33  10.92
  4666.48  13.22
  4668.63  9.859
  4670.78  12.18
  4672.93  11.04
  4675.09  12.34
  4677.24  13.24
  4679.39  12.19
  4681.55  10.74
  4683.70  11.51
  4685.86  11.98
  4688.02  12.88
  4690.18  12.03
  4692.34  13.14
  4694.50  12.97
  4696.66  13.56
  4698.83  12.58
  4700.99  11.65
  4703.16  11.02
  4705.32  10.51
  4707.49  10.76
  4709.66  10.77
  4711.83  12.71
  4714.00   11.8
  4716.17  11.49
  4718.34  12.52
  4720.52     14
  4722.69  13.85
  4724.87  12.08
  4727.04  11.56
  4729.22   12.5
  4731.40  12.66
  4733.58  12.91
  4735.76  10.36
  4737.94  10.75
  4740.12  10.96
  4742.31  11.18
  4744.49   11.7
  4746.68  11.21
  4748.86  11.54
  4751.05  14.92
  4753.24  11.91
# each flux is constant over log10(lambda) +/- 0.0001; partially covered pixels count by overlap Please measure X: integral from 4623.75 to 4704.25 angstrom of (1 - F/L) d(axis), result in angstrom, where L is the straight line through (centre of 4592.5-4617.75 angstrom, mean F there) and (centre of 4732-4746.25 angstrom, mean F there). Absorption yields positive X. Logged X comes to -4.9 angstrom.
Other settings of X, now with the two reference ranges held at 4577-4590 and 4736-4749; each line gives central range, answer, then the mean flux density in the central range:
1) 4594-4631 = -2.5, 11.8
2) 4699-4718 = -0.5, 11.4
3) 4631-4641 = -0.7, 11.9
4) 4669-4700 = -3.2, 12.3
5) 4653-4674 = -0.5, 11.3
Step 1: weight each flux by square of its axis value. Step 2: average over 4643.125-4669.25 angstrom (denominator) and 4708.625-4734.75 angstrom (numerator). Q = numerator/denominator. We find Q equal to 1.12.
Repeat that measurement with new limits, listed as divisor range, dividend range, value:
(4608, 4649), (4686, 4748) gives 1.04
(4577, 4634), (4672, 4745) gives 1.08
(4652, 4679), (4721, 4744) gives 1.06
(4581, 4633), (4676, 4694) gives 1.09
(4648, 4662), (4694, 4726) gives 1.08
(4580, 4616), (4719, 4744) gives 1.16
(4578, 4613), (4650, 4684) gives 1.09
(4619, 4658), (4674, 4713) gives 1.02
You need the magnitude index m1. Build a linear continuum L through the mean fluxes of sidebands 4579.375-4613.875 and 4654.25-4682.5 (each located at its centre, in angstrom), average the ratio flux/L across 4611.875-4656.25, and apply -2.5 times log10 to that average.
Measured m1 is -0.06 mag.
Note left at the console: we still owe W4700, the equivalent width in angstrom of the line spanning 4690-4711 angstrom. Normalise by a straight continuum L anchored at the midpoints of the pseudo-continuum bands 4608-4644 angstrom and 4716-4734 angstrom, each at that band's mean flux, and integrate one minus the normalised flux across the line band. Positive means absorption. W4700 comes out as 1.0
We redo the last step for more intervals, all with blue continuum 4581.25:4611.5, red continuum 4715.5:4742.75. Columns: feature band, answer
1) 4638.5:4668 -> 0.2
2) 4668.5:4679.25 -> -0.2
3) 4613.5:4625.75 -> -1.3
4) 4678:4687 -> 0.1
